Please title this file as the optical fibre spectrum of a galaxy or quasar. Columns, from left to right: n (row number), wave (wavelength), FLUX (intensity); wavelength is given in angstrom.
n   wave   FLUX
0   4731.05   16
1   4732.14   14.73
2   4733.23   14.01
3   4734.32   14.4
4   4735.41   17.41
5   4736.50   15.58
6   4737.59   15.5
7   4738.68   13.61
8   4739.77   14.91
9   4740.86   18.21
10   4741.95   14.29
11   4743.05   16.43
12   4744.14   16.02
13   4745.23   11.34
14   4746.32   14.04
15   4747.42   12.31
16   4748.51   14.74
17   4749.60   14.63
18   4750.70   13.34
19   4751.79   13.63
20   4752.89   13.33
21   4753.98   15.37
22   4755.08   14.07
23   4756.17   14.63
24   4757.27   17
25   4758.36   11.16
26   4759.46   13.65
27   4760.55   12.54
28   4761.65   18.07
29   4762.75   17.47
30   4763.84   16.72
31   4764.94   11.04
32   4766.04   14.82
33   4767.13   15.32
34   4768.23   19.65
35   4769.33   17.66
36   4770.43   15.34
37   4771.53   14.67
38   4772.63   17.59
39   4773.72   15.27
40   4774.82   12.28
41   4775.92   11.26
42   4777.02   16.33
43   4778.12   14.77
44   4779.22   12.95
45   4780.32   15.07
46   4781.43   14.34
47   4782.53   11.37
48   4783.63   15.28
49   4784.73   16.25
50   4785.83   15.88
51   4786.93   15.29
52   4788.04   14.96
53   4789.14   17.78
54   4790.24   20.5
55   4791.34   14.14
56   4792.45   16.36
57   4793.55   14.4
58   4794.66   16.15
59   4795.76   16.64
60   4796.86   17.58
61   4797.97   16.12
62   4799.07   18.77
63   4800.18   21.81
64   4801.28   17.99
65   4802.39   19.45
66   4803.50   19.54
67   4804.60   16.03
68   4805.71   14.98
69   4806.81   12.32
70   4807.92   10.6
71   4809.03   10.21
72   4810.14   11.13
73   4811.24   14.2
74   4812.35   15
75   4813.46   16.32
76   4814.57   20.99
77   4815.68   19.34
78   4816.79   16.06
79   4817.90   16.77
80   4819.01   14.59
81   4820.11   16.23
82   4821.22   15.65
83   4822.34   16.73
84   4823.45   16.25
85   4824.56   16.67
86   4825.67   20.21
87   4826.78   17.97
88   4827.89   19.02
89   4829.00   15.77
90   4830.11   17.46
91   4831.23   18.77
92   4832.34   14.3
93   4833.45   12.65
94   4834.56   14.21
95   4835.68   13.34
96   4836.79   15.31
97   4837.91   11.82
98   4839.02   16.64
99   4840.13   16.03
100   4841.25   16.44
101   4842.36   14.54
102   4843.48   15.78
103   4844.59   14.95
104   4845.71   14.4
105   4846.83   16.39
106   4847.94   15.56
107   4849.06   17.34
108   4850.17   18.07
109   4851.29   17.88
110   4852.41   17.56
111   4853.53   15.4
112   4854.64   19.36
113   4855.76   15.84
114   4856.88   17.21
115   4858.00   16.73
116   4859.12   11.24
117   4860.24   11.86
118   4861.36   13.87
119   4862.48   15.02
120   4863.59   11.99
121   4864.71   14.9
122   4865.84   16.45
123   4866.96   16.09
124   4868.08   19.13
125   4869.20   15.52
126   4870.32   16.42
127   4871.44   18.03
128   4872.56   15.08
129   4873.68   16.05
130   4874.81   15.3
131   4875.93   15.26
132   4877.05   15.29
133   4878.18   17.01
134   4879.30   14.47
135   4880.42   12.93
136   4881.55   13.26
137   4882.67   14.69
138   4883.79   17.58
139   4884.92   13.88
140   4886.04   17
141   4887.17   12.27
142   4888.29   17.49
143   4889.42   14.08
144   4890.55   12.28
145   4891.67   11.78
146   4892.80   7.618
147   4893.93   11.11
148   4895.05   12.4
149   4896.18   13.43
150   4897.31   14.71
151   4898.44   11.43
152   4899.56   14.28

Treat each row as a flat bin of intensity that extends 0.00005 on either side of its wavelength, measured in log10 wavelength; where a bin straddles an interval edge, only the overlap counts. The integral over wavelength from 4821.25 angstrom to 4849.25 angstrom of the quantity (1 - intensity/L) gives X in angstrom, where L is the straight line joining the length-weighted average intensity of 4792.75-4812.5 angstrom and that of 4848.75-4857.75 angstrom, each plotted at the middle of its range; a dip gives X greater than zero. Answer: 1.4 angstrom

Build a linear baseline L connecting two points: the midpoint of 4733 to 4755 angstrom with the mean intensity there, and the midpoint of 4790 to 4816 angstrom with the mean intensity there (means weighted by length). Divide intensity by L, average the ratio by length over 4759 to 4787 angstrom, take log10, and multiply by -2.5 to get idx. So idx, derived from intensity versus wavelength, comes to 0.03 mag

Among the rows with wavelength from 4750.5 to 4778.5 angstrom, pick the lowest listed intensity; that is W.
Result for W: 11.04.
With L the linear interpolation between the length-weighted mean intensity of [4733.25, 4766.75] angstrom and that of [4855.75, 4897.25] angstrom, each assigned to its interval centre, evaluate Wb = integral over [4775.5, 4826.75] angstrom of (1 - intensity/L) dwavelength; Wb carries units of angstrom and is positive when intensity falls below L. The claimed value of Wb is -4.5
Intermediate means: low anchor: 14.7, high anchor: 14.6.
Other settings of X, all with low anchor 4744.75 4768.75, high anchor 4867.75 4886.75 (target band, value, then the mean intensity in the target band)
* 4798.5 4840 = -2.7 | 16.1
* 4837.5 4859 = -1.1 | 16.1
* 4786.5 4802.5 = -2.5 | 17.1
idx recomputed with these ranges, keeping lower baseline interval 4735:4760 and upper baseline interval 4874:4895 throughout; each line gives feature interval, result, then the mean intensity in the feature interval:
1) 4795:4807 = -0.22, 17.5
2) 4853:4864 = -0.06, 14.9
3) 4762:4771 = -0.11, 16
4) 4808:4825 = -0.09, 15.6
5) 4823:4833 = -0.21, 17.4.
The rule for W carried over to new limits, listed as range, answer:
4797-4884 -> 10.21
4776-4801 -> 11.37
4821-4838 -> 11.82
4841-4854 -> 14.4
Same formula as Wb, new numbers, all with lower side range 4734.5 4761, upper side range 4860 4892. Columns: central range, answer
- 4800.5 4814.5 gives -0.4 angstrom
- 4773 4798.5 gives -1.1 angstrom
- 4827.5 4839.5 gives -0.4 angstrom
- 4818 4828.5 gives -1.6 angstrom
